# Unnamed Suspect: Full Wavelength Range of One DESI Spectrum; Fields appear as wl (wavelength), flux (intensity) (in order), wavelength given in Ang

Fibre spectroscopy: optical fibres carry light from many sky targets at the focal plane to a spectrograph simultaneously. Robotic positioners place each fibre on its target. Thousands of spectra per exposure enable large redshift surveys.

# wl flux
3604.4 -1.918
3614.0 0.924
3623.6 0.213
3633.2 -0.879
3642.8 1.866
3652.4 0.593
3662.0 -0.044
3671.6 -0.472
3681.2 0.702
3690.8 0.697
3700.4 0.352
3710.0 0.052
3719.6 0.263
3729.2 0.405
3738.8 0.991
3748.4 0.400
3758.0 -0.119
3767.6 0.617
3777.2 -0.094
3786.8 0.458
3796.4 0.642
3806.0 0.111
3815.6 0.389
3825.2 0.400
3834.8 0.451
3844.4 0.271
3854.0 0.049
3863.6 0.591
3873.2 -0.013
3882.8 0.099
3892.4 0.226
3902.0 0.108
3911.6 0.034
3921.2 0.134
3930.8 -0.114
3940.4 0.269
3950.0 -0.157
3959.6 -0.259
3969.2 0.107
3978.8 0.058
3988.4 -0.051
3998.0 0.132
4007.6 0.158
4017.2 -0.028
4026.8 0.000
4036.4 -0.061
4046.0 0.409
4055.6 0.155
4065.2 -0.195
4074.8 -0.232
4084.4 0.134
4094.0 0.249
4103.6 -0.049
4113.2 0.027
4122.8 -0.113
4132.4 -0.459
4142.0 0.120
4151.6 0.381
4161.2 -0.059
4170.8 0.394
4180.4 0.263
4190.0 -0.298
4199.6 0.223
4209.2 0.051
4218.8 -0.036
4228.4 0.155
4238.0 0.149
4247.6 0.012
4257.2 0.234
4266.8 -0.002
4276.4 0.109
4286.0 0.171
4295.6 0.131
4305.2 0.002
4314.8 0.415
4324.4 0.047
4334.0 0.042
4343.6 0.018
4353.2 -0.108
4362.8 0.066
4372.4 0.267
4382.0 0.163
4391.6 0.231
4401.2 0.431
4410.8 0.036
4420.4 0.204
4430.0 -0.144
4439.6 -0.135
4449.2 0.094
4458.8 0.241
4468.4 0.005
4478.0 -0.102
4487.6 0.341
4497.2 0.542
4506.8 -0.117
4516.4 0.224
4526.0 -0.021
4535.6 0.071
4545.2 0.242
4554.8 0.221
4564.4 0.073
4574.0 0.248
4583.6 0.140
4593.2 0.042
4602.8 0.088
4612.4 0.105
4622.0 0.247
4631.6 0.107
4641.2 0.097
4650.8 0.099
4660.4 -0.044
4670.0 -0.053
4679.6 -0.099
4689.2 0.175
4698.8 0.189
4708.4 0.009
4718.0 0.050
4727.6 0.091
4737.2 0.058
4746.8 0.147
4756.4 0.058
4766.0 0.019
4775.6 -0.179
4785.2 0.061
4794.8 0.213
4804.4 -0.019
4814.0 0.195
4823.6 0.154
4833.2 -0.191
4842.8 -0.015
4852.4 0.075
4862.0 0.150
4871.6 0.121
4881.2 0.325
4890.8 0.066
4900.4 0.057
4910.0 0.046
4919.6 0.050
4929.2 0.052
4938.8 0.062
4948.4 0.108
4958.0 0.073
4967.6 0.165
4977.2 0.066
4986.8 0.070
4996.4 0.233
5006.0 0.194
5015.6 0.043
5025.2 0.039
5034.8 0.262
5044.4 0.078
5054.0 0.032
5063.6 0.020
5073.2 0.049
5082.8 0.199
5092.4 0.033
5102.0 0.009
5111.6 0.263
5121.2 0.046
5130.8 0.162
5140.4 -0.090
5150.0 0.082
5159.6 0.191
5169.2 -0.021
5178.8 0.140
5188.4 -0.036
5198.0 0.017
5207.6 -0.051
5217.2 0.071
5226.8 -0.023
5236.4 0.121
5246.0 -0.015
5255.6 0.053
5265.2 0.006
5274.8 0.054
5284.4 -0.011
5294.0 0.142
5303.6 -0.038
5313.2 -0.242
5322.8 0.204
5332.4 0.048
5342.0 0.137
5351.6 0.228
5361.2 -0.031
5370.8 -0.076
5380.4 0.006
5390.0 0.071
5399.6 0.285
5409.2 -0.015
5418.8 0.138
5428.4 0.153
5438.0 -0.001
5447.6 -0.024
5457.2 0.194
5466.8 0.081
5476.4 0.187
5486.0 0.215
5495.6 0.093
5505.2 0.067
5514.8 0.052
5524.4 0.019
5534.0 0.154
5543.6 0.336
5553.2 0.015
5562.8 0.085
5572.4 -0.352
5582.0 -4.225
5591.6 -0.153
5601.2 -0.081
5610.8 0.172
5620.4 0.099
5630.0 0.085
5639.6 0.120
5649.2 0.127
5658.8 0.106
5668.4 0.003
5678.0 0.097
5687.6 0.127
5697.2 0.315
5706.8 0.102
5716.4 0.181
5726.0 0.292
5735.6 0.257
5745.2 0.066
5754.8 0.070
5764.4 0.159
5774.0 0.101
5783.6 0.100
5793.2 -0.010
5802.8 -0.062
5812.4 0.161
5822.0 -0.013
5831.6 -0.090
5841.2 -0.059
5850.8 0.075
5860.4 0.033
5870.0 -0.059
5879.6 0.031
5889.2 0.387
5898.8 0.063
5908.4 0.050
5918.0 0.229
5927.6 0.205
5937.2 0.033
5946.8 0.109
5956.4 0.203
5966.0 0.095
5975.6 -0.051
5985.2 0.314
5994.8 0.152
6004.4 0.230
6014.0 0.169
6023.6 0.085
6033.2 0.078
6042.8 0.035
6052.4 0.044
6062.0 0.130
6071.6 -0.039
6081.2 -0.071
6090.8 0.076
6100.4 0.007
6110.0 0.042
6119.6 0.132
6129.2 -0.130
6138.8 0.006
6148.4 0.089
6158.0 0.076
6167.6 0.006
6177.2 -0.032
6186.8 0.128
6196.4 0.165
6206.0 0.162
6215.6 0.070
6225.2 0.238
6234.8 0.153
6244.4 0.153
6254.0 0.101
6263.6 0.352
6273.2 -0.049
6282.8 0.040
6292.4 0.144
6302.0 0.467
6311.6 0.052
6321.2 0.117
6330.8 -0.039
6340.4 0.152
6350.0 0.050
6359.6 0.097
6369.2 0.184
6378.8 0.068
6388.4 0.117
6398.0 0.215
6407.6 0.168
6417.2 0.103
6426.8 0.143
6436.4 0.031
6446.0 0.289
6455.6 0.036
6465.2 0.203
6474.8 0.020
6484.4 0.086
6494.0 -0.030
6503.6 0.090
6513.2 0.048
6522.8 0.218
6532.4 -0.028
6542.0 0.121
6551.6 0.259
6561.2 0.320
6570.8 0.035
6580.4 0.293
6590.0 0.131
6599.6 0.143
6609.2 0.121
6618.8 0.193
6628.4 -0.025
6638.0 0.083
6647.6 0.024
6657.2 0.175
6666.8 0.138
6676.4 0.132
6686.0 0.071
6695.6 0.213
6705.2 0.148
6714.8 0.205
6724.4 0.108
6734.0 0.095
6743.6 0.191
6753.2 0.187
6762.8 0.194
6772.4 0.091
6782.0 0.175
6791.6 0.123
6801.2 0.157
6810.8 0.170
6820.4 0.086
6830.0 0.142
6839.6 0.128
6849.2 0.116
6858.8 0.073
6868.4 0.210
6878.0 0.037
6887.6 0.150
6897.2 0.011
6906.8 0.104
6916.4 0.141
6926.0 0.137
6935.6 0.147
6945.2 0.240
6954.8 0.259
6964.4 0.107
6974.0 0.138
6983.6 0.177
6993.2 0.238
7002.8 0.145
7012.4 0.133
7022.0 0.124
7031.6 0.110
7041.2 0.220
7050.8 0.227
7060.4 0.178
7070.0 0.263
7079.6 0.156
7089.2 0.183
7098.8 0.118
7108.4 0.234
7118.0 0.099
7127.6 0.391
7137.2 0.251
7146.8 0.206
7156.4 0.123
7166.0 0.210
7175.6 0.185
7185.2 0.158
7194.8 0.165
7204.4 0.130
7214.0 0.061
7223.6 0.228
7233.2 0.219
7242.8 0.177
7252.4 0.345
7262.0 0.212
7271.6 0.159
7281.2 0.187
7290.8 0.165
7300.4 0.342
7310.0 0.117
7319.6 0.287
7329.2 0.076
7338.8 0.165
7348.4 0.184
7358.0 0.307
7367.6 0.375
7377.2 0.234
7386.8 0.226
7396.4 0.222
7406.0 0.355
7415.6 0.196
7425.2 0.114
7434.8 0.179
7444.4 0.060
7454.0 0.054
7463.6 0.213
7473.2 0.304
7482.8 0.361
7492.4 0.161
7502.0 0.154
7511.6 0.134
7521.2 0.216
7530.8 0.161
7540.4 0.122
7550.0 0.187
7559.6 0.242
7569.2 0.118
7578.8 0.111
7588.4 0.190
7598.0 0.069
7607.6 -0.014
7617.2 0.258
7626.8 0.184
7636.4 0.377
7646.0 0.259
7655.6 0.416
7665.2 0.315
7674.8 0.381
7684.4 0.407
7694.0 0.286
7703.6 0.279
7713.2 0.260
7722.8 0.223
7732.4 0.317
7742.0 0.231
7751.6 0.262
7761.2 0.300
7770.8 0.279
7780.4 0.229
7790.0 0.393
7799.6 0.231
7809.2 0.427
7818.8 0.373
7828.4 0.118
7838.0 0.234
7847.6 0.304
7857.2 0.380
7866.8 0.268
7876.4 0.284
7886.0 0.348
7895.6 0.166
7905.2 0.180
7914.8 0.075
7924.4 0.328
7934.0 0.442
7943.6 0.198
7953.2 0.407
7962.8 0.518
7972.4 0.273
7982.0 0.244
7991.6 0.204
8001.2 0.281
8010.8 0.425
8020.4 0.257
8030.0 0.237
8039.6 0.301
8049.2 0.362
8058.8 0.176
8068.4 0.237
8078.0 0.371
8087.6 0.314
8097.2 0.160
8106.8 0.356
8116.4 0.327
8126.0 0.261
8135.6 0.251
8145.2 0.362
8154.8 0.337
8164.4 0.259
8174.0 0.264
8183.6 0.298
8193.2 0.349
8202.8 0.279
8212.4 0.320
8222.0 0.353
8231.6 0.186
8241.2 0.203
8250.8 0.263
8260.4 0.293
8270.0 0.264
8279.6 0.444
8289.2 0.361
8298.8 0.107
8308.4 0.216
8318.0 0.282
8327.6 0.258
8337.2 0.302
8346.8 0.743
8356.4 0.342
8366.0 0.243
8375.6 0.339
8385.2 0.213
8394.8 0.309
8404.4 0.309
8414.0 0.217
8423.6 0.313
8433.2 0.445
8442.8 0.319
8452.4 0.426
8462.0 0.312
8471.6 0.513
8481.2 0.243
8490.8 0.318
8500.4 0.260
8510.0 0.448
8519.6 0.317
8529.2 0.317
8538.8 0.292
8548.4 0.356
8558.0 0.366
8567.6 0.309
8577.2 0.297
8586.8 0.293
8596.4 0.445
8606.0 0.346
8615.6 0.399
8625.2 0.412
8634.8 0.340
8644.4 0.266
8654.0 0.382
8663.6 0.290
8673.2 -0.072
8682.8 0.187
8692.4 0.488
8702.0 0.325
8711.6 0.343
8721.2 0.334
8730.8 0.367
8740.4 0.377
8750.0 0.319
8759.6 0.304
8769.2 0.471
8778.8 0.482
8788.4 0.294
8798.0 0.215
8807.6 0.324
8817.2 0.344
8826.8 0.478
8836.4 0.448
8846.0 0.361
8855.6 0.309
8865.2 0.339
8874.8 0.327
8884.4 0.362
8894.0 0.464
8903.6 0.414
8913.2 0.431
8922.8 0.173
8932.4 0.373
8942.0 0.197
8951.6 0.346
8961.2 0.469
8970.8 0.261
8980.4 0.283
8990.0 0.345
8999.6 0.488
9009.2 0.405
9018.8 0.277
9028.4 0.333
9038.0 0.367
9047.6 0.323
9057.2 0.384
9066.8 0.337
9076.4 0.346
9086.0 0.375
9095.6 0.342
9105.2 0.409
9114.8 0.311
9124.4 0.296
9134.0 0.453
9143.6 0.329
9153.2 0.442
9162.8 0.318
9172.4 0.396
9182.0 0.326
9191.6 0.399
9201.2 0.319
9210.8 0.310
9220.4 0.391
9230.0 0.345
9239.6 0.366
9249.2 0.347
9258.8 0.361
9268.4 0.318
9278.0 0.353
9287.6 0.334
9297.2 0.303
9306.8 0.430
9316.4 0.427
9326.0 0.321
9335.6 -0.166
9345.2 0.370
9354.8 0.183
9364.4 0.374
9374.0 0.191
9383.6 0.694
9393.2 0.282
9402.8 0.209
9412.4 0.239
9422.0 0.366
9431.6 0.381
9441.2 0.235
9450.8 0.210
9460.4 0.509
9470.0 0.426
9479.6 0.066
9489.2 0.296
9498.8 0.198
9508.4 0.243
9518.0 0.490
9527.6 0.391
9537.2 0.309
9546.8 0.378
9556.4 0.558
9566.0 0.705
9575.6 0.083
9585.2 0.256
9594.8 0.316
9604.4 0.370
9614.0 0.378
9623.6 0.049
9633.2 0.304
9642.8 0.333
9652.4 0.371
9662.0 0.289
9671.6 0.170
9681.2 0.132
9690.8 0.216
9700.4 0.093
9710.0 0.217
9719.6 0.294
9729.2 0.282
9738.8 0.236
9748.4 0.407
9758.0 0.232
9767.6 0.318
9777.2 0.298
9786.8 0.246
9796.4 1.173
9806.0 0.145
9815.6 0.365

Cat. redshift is 0.912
